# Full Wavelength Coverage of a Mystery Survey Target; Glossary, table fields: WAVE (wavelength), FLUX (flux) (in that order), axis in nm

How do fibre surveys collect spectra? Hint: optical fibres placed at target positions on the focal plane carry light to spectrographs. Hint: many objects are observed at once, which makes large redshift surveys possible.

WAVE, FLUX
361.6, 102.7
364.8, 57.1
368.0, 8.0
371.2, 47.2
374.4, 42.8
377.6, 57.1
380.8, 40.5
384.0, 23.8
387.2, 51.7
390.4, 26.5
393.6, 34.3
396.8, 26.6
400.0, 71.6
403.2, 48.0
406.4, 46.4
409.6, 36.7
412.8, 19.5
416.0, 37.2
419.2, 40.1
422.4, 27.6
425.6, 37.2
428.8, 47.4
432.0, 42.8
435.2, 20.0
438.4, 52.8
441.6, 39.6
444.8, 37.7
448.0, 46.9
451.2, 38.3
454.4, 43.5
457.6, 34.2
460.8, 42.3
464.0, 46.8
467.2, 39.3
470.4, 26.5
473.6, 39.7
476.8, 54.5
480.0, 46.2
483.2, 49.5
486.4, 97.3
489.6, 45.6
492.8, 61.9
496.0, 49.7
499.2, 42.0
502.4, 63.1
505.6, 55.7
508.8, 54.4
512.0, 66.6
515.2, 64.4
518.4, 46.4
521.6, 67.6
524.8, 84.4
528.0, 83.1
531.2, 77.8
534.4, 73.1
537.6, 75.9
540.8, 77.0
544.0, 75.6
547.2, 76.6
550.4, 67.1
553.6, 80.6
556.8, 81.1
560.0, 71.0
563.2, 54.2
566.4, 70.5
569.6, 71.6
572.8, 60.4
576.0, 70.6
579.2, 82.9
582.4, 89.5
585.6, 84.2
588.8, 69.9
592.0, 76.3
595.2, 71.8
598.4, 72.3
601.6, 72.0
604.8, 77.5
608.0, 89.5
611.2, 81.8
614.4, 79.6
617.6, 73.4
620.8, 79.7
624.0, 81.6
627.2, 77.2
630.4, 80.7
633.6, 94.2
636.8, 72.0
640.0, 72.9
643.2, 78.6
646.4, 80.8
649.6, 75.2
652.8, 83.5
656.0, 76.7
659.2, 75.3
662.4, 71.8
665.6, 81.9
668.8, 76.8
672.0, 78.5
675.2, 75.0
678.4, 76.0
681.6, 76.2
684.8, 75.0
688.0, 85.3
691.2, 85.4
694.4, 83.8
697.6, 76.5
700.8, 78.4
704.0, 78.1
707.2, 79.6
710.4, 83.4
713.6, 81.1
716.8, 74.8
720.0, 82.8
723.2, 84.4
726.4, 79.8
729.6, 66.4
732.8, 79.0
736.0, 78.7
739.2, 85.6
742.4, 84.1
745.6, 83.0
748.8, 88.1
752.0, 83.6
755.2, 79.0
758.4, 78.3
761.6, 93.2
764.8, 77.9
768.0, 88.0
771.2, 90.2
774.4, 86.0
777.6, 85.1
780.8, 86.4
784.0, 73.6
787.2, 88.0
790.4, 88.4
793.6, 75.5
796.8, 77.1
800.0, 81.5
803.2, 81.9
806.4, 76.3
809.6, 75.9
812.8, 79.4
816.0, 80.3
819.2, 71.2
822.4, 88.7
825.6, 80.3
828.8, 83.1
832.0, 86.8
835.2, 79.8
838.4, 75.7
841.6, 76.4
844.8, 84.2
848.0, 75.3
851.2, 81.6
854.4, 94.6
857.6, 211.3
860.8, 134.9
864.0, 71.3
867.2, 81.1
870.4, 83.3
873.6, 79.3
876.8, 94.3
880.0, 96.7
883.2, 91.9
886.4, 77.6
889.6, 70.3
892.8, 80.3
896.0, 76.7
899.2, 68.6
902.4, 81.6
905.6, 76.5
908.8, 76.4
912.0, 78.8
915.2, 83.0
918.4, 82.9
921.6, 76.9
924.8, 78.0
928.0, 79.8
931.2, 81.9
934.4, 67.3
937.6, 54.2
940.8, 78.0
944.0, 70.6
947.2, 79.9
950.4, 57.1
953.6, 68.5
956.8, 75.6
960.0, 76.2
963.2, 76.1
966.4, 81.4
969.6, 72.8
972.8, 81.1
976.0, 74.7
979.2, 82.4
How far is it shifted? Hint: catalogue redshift 0.306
